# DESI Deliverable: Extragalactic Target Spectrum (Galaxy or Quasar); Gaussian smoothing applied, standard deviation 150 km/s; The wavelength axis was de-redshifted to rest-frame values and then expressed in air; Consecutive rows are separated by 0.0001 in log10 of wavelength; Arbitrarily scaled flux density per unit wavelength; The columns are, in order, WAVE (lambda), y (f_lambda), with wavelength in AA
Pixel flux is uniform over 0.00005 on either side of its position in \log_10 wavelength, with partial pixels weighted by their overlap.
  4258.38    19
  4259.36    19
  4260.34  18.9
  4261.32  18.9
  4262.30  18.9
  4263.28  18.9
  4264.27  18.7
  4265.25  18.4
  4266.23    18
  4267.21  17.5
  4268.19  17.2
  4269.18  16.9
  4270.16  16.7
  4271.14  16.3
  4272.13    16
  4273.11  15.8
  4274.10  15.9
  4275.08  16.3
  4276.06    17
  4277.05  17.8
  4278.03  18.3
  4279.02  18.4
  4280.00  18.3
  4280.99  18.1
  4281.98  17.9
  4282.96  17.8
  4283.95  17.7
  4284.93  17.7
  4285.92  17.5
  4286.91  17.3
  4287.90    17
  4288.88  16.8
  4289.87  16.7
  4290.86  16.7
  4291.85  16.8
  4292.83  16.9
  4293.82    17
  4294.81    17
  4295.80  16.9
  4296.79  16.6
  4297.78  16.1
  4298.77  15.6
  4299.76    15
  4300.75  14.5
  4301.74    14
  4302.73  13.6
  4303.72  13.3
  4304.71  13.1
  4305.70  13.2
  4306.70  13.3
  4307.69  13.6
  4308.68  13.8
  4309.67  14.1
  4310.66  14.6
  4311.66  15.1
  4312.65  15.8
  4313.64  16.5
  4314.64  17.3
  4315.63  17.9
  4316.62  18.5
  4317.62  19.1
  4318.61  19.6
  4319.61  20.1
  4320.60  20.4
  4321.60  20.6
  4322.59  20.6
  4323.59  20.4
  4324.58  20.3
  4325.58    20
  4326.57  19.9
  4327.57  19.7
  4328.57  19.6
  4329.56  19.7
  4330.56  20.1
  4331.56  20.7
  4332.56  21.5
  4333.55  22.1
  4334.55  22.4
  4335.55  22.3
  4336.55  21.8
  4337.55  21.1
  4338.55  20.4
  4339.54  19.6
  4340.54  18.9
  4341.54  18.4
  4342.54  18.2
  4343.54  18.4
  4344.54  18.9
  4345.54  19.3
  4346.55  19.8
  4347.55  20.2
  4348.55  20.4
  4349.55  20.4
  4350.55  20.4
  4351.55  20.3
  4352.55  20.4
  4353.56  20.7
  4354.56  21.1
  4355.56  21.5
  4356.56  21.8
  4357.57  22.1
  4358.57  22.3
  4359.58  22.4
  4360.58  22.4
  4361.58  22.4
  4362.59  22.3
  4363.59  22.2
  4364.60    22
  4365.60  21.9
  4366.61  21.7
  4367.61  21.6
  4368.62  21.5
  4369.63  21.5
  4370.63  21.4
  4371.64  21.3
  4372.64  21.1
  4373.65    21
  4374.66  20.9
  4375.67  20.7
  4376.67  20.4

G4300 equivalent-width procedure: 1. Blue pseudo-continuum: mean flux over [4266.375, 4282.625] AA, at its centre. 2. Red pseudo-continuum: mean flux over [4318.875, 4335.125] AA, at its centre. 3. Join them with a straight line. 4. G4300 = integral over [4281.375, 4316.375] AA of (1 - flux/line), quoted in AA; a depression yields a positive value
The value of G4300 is 5.23 AA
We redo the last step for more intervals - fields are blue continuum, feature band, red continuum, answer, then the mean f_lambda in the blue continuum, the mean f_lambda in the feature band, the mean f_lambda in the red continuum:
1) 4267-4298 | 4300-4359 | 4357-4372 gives 3.47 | 17.1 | 18.8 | 21.9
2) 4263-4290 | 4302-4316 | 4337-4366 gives 3.13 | 17.4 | 14.6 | 20.7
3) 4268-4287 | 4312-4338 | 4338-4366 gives -0.59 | 17.2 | 19.9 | 20.7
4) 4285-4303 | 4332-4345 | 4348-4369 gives -0.29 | 16.3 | 20.3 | 21.5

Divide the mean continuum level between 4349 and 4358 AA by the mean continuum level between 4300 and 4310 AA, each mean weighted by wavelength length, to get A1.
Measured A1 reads 1.5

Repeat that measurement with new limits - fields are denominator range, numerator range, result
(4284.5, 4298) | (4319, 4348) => 1.19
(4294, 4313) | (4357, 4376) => 1.48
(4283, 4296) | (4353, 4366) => 1.28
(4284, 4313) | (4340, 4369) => 1.34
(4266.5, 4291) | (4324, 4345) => 1.17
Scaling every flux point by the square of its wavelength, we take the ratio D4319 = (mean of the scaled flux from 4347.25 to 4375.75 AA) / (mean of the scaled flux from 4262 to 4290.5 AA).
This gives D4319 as 1.3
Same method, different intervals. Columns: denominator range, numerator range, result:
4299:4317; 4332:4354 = 1.39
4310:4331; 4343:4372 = 1.14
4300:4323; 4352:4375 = 1.37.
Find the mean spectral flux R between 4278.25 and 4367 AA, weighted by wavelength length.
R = 18.7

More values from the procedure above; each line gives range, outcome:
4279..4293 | 17.4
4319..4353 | 20.2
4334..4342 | 20.6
